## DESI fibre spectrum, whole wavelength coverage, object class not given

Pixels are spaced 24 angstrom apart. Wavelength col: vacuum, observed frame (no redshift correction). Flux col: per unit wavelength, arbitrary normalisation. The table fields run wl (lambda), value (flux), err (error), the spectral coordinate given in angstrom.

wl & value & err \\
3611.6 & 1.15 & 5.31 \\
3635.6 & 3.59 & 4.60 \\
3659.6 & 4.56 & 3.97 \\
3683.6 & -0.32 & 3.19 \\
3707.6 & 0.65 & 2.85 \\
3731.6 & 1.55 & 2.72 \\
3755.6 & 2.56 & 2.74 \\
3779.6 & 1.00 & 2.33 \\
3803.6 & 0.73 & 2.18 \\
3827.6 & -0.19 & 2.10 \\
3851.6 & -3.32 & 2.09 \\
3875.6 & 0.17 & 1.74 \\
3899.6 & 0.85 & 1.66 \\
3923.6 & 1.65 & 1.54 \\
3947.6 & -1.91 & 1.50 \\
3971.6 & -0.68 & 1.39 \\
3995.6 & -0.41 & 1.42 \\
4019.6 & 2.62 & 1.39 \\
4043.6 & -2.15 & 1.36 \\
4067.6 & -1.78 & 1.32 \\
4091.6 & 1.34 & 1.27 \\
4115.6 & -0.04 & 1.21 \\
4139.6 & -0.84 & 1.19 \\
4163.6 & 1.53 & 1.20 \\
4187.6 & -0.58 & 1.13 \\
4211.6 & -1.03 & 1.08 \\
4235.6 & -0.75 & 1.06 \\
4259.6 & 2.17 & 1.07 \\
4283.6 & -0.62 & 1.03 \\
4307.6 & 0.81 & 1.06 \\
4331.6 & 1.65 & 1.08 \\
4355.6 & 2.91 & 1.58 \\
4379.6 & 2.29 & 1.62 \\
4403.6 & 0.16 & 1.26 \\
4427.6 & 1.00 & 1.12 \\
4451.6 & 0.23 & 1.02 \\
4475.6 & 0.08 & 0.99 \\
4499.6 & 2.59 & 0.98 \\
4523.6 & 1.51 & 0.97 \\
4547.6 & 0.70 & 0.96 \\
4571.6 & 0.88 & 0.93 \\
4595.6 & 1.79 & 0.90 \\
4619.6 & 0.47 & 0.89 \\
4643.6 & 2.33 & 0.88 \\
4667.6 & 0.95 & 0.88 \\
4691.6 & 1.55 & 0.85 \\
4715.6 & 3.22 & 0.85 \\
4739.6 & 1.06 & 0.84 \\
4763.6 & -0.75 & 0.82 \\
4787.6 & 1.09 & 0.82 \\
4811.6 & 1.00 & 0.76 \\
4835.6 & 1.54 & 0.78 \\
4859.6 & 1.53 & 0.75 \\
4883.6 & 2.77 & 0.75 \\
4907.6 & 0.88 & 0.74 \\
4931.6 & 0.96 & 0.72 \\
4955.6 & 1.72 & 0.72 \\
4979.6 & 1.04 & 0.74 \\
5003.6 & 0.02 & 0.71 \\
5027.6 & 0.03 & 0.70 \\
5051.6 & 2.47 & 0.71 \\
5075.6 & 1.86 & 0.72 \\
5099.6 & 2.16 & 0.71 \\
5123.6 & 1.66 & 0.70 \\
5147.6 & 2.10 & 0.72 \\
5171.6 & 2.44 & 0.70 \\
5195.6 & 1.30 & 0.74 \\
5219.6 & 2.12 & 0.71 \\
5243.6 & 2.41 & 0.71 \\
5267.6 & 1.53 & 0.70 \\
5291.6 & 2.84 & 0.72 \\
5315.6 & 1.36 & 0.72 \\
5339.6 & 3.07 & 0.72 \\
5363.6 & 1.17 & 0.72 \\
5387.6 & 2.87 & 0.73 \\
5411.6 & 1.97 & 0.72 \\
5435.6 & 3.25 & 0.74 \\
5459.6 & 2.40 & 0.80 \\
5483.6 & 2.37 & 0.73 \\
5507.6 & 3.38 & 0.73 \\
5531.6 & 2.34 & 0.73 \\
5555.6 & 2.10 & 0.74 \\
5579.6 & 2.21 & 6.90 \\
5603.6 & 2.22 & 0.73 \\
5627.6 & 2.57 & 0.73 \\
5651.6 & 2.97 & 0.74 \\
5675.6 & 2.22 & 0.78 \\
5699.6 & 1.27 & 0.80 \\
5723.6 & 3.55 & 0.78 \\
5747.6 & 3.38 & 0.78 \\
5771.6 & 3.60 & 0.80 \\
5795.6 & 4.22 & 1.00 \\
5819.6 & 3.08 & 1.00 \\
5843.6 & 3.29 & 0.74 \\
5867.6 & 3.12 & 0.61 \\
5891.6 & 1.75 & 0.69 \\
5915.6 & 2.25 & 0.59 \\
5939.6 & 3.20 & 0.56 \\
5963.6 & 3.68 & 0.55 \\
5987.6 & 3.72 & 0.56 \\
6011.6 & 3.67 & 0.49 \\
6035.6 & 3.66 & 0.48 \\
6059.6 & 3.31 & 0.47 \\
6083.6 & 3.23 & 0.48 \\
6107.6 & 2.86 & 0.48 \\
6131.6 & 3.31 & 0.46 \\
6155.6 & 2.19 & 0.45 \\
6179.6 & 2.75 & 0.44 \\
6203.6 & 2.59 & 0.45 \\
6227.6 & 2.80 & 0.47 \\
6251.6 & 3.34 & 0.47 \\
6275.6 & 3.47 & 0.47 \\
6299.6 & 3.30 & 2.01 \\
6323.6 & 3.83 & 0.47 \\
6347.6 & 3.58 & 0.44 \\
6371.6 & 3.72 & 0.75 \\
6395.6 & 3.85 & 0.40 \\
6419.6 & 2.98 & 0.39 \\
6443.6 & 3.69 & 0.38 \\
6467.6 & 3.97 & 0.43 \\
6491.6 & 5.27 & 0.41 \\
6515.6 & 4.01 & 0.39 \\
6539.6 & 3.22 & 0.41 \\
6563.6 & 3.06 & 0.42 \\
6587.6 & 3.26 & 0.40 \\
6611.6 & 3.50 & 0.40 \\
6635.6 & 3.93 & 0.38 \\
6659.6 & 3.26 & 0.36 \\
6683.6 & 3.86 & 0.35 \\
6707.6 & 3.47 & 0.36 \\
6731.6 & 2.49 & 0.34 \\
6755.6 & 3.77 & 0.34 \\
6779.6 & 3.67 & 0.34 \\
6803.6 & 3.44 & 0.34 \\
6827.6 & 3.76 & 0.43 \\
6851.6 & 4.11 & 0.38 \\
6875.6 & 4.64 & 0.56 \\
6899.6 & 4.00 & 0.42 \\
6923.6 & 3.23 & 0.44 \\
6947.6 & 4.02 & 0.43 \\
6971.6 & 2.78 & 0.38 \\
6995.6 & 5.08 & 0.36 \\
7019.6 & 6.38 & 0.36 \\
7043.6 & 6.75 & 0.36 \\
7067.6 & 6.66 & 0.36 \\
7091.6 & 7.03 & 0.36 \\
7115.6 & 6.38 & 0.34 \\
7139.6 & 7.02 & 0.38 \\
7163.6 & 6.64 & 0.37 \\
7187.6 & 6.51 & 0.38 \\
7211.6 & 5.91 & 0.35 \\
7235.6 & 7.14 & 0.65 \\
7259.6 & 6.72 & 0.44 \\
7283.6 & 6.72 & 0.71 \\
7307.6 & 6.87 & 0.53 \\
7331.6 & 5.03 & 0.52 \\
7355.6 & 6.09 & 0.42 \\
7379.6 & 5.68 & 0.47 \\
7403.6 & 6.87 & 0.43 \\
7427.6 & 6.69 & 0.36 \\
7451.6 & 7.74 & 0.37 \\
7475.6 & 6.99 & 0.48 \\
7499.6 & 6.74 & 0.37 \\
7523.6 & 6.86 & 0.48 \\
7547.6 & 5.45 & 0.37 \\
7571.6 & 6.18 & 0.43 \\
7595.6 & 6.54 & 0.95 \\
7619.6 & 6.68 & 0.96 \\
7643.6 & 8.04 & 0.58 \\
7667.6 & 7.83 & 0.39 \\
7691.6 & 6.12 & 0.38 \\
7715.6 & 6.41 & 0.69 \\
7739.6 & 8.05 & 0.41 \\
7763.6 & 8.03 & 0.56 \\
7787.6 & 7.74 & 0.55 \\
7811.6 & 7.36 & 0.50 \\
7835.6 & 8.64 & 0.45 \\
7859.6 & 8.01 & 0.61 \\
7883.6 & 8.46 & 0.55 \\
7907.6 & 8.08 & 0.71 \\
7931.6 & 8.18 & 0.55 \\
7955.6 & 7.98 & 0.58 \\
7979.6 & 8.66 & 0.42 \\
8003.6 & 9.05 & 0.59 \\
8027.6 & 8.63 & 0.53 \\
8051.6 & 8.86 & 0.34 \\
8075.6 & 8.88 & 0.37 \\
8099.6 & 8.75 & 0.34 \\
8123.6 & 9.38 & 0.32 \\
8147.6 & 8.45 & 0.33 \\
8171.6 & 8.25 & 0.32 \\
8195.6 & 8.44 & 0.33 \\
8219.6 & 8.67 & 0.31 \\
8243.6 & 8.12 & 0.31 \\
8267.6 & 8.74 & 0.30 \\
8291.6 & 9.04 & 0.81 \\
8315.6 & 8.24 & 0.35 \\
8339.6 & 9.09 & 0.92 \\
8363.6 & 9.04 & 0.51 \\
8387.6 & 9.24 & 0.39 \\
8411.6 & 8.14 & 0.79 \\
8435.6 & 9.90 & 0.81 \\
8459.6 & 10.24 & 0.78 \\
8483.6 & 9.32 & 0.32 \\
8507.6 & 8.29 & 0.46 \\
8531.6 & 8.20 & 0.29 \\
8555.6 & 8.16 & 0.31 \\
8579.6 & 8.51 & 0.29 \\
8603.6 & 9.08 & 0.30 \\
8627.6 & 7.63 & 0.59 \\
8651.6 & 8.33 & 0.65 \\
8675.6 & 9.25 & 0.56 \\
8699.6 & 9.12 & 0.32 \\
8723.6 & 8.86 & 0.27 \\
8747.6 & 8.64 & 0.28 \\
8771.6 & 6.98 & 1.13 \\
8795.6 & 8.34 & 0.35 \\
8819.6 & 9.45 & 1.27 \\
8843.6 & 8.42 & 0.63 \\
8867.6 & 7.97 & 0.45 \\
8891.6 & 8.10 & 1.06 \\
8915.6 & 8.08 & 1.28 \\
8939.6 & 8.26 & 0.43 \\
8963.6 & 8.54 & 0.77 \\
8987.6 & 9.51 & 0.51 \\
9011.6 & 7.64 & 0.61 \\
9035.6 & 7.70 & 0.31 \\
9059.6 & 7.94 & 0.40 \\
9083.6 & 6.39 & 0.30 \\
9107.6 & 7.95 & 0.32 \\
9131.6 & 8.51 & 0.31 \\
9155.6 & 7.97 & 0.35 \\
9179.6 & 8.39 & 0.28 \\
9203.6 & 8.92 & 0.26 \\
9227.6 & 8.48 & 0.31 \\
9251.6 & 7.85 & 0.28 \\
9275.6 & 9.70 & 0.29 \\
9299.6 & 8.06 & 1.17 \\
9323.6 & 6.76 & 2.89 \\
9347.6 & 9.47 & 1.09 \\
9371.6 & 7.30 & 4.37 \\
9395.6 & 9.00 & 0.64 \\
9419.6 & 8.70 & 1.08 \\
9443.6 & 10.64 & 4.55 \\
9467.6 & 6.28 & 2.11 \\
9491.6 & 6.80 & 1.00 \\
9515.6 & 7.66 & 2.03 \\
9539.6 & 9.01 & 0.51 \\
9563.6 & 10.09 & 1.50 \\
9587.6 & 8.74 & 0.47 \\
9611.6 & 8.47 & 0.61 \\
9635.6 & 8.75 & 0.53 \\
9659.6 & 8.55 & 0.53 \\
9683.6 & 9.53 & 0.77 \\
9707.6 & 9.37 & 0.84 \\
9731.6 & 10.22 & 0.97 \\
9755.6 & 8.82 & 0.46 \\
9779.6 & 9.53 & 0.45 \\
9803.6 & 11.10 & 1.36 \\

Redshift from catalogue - 0.76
